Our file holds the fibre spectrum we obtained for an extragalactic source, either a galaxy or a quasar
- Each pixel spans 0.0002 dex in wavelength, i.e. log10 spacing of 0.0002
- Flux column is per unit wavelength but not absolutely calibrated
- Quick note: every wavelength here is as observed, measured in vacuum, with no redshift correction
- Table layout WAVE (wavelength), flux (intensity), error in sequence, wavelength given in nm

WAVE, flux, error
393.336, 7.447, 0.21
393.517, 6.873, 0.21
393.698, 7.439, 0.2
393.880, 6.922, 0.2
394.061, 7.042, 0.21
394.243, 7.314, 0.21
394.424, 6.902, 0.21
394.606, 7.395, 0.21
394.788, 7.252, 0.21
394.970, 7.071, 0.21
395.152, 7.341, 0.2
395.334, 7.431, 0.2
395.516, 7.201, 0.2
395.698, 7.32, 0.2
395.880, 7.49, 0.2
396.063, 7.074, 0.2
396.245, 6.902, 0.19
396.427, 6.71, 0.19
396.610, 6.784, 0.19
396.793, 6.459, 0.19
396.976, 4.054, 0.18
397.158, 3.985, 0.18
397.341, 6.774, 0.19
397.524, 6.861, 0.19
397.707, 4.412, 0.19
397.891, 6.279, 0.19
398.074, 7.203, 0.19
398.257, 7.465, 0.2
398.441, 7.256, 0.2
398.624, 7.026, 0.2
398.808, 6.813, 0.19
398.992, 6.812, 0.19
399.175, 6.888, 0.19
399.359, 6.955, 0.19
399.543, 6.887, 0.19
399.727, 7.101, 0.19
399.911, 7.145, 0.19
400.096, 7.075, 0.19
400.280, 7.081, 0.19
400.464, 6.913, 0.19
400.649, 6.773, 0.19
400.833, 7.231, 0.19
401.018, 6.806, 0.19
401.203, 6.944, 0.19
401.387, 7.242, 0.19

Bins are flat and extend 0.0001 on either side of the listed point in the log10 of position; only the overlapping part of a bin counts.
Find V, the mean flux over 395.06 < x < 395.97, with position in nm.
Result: 7.36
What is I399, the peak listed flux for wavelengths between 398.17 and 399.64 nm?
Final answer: 7.465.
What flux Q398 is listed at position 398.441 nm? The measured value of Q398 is 7.256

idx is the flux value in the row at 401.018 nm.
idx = 6.806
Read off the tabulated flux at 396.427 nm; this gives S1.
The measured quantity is 6.71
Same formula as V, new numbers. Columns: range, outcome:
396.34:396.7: 6.74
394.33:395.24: 7.19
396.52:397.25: 5.32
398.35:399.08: 6.98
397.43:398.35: 6.44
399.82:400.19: 7.1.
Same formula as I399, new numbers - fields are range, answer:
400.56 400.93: 7.231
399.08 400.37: 7.145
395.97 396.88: 7.074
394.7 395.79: 7.431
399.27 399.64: 6.955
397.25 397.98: 6.861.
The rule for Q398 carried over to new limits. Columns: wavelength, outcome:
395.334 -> 7.431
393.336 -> 7.447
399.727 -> 7.101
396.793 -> 6.459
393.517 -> 6.873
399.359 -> 6.955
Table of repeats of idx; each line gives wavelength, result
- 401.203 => 6.944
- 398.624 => 7.026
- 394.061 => 7.042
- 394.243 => 7.314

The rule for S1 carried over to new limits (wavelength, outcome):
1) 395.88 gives 7.49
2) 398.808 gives 6.813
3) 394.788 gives 7.252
